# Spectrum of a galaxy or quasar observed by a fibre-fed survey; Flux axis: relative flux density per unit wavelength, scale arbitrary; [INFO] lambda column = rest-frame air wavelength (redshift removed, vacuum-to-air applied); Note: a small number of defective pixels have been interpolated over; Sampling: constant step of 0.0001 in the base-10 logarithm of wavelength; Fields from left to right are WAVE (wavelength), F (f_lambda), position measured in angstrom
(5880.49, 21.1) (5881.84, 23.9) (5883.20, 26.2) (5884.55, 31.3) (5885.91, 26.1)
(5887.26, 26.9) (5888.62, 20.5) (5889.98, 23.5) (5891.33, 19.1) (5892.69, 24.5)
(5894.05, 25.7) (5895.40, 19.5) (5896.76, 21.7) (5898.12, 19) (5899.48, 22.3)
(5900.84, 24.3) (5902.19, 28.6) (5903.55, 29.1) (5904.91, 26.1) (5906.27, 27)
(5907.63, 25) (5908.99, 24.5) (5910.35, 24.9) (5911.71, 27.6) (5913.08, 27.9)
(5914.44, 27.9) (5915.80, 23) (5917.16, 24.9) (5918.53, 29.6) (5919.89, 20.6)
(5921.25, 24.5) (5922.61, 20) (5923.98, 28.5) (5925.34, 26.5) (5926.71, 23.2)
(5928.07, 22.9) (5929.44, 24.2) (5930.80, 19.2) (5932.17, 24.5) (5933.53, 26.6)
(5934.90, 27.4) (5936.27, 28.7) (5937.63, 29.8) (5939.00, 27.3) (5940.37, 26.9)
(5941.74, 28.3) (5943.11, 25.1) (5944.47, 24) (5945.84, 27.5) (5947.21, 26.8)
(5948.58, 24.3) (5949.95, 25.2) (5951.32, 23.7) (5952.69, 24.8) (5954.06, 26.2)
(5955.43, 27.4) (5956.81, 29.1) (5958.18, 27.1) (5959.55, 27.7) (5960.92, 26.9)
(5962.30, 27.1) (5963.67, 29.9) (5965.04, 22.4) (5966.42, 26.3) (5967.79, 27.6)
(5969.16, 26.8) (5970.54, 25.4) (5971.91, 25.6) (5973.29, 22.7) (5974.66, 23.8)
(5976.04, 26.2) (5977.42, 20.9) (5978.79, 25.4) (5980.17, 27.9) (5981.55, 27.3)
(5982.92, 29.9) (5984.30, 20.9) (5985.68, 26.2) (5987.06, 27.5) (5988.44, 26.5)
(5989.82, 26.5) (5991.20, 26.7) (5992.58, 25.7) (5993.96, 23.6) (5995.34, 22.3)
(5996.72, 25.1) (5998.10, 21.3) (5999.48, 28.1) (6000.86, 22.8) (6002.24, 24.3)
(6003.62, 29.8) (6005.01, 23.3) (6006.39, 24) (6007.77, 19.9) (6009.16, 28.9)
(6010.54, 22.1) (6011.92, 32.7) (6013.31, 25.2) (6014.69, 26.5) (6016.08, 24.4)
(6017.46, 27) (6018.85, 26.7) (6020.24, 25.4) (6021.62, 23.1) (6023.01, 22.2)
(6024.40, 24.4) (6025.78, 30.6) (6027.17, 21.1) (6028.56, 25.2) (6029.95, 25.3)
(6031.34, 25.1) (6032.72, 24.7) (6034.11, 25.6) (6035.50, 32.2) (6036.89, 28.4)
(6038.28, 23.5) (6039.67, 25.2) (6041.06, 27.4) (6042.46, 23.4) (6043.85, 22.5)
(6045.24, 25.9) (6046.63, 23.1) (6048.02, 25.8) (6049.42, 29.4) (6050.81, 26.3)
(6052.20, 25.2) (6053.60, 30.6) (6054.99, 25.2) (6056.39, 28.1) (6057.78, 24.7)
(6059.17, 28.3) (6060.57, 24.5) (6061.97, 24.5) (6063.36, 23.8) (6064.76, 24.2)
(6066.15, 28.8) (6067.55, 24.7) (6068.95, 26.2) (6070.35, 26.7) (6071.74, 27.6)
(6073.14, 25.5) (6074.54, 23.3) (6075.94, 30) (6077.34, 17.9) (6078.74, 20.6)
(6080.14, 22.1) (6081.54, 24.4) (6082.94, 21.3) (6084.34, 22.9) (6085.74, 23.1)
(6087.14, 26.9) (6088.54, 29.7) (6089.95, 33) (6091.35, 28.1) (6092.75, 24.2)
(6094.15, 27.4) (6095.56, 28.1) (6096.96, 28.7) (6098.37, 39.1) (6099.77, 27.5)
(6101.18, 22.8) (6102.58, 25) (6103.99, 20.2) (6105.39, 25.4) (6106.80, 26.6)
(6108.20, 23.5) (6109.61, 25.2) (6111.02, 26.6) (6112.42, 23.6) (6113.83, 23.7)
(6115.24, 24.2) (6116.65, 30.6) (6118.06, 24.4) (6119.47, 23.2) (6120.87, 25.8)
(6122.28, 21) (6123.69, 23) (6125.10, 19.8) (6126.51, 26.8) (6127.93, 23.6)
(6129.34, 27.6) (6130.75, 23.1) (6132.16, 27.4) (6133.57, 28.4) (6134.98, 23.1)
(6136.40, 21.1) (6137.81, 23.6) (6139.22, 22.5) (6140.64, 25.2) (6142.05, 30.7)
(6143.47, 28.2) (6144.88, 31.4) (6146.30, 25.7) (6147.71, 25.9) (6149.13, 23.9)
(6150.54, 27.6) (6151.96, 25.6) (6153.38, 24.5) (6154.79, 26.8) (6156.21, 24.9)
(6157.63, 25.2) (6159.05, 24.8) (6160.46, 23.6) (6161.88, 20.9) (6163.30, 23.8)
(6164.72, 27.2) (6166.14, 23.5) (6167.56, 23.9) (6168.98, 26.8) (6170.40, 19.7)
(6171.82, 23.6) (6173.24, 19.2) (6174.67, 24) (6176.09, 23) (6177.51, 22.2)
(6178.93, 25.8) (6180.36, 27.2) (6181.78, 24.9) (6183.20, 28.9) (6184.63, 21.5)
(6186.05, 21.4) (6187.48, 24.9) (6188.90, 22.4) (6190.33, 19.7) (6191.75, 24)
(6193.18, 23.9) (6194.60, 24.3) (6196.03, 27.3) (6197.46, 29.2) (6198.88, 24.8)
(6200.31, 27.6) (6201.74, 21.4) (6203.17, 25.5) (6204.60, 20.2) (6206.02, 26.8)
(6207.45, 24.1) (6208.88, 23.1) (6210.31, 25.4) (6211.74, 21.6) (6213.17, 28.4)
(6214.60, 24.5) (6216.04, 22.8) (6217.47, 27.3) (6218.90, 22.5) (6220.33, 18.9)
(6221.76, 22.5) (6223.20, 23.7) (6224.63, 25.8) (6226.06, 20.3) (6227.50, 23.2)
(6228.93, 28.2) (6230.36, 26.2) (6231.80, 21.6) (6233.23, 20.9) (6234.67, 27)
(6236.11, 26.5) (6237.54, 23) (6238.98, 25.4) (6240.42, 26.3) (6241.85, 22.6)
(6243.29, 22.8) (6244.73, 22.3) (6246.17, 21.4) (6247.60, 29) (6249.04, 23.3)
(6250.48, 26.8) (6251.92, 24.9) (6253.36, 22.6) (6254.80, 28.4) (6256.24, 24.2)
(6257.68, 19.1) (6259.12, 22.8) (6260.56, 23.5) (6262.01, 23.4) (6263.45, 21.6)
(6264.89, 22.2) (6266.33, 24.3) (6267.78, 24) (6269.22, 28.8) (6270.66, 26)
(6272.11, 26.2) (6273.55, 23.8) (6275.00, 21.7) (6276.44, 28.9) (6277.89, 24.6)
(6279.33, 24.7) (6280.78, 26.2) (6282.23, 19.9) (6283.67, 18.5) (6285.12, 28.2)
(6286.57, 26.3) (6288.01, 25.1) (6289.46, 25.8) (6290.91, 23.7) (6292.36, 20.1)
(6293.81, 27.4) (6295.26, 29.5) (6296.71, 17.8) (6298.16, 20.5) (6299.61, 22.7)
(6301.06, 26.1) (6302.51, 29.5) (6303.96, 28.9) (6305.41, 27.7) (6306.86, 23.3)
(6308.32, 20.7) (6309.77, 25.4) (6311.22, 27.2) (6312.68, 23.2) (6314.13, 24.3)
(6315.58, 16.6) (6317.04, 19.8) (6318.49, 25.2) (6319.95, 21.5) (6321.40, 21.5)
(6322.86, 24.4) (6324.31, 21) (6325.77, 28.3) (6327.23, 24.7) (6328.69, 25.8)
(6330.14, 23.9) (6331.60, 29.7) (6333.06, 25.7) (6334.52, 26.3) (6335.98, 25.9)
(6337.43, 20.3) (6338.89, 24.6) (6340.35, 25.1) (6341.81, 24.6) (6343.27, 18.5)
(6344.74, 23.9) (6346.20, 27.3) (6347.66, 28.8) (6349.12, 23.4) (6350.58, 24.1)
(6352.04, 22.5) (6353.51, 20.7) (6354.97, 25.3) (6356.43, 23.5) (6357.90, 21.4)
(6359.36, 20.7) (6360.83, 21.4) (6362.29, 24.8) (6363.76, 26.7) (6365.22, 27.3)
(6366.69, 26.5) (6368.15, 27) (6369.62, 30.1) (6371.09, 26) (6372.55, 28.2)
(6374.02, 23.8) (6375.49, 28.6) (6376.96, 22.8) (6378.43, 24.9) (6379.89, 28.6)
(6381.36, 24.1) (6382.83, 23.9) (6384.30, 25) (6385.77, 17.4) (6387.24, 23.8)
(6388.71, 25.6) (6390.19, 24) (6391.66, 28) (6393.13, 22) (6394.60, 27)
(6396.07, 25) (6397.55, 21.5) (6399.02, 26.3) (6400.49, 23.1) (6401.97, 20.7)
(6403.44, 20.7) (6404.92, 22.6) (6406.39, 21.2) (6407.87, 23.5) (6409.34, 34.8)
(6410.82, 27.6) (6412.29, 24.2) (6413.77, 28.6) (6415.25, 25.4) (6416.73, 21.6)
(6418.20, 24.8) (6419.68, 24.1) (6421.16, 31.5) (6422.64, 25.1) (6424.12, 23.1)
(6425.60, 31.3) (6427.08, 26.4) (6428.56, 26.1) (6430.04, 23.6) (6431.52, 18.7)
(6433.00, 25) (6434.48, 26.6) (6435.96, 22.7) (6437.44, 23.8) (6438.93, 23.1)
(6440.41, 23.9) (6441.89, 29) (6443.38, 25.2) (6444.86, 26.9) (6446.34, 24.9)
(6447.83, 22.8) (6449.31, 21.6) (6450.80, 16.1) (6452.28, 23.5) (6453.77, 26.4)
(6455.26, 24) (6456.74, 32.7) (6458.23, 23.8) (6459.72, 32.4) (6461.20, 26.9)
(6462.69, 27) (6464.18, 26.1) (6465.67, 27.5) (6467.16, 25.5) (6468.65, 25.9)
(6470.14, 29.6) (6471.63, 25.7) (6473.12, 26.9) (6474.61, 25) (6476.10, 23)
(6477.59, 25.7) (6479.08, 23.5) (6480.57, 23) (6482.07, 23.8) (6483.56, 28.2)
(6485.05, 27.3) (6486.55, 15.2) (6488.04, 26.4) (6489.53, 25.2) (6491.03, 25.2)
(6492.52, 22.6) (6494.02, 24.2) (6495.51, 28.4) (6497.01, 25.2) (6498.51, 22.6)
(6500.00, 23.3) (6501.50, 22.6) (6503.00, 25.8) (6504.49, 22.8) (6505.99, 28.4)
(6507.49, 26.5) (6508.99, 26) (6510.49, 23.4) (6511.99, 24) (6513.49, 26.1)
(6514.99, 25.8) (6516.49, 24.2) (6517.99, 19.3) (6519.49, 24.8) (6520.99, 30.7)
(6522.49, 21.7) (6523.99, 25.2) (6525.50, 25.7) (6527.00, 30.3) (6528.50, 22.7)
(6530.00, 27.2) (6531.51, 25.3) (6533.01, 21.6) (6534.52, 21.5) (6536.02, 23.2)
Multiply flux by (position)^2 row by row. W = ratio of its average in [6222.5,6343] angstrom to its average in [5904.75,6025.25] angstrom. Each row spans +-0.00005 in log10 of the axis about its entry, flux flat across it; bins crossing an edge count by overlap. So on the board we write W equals 1.05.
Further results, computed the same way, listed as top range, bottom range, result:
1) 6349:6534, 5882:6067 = 1.14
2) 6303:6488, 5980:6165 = 1.08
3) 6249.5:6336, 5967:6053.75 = 1.05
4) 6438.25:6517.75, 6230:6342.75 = 1.10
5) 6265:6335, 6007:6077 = 1.03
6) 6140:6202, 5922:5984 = 1.03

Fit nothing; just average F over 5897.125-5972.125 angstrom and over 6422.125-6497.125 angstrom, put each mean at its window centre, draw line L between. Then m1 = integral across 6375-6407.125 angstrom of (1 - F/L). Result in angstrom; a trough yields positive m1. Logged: 1.7 angstrom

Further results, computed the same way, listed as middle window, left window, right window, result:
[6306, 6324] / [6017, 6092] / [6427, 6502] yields 1.7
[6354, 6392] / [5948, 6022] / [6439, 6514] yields 0.5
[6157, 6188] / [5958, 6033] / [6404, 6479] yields 1.9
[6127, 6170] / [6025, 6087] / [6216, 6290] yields -0.9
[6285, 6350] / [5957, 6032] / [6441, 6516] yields 2.3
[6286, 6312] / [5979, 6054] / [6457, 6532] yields 0.6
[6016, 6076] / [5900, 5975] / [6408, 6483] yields 0.0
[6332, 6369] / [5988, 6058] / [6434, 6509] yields 1.3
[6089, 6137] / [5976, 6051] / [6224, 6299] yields -1.4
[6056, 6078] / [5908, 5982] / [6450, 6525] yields 0.1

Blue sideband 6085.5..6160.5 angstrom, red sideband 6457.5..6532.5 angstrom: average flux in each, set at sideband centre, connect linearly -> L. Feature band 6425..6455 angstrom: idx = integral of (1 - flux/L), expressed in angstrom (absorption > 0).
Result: 1.18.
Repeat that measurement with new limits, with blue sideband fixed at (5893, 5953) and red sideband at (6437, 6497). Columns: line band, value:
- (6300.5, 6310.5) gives -0.3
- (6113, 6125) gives 0.5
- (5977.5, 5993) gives -0.6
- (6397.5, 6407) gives 1.1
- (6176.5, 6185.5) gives 0.1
